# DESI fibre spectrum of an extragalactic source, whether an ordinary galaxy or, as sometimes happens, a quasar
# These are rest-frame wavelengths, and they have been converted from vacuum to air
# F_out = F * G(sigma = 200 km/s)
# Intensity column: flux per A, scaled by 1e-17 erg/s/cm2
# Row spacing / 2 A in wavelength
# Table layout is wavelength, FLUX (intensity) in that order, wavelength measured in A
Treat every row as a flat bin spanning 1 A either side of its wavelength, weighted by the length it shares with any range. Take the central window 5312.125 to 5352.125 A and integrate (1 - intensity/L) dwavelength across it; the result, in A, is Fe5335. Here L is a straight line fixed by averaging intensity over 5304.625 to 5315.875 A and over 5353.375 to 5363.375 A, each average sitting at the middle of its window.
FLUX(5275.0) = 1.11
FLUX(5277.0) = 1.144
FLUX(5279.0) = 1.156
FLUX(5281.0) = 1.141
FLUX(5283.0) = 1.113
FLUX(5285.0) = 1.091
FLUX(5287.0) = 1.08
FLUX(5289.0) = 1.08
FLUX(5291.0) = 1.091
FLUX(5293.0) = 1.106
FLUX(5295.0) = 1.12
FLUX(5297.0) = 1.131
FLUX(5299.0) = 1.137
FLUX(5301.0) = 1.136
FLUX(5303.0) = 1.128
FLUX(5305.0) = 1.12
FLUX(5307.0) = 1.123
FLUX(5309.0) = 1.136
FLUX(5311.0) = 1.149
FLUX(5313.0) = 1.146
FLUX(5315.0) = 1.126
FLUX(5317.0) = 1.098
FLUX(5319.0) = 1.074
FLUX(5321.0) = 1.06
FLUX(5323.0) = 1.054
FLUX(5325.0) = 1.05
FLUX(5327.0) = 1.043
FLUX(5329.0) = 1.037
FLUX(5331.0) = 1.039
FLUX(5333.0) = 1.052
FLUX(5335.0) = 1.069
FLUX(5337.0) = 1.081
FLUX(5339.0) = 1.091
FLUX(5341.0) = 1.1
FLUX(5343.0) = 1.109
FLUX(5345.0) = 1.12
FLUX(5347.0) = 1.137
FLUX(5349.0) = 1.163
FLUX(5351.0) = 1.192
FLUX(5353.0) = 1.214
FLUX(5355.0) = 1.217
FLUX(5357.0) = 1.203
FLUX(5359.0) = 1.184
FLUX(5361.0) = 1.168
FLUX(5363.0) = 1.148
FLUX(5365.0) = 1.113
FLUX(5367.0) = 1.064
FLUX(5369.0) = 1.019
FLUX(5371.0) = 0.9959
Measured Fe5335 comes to 2.3 A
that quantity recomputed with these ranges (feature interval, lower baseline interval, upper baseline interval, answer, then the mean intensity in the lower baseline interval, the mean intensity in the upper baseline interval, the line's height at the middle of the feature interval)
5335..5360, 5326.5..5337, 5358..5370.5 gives -1.5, 1.05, 1.11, 1.08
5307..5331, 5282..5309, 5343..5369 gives 0.9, 1.11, 1.15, 1.13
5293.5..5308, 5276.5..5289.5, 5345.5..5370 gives 0.0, 1.12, 1.15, 1.12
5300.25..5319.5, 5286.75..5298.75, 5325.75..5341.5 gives -0.7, 1.1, 1.06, 1.09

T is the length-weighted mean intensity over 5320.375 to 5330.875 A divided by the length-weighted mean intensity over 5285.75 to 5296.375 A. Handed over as 1.0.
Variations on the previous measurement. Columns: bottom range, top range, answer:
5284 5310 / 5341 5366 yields 1.04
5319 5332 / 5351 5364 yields 1.13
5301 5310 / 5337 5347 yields 0.98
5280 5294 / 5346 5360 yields 1.08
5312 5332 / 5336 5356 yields 1.06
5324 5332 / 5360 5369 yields 1.07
